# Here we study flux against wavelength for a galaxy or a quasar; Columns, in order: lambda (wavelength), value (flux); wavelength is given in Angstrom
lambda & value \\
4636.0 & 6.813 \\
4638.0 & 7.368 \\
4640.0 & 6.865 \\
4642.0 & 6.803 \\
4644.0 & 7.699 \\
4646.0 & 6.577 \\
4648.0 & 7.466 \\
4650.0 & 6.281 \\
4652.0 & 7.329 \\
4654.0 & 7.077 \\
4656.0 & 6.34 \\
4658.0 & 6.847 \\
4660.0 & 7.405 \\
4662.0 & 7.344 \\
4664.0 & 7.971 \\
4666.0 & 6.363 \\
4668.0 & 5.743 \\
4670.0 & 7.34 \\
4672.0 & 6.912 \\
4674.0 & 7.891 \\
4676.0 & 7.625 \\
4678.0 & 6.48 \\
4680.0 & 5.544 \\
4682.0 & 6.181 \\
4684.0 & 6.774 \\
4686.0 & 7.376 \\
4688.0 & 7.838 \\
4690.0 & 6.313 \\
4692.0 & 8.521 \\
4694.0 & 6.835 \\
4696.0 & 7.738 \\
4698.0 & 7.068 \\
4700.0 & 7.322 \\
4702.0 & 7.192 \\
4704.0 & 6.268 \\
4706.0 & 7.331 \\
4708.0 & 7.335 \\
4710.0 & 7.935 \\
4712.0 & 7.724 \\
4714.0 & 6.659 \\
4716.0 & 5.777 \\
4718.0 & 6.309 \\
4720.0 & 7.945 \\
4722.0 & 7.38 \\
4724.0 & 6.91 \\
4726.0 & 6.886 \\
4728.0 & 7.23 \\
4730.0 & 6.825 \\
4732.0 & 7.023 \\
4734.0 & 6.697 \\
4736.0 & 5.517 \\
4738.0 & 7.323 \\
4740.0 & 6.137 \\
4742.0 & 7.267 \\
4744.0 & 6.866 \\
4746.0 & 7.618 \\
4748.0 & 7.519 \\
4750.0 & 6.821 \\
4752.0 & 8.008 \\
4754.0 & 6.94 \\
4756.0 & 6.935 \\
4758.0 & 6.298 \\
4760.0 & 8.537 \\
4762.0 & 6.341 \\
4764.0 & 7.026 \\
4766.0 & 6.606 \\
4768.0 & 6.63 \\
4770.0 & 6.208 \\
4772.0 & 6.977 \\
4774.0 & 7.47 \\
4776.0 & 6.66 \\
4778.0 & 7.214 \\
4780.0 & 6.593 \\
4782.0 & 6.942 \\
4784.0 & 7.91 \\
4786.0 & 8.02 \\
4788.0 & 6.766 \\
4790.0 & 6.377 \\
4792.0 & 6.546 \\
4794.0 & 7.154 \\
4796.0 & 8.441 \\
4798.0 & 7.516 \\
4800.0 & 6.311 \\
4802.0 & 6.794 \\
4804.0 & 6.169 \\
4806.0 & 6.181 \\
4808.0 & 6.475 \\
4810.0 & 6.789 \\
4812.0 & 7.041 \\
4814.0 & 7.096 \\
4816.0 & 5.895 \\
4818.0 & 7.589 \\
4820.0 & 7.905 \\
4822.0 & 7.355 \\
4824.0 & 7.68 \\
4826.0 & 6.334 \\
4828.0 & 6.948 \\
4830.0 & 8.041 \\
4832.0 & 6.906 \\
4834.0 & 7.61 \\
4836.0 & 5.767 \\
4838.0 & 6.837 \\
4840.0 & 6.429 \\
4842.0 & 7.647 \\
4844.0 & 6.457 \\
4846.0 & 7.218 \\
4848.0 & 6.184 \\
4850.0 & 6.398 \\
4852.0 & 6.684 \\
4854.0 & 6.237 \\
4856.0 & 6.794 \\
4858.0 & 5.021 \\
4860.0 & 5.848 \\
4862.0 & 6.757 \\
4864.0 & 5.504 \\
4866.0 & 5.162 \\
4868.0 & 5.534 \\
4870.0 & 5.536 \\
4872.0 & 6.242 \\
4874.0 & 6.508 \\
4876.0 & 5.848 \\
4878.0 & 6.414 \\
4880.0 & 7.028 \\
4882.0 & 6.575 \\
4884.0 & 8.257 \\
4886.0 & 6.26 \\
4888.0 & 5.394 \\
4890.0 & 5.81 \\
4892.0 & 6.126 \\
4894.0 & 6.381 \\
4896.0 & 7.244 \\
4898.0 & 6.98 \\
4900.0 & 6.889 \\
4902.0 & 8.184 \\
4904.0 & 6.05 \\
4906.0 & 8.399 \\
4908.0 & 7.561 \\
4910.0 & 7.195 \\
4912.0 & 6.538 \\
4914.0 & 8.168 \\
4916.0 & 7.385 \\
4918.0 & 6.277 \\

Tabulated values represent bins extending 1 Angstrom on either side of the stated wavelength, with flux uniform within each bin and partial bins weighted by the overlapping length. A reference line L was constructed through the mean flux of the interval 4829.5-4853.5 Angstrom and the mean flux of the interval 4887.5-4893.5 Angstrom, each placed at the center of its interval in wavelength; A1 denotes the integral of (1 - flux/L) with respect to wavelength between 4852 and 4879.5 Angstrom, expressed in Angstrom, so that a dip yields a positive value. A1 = 1.46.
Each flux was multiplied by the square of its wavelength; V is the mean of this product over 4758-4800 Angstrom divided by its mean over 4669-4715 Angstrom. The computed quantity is 1.03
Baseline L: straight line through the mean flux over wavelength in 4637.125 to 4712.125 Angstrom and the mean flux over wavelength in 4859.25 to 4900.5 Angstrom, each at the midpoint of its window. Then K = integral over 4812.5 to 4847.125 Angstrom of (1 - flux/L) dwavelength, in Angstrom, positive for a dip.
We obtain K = -3.0 Angstrom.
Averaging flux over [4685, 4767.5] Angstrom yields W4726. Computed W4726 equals 7.08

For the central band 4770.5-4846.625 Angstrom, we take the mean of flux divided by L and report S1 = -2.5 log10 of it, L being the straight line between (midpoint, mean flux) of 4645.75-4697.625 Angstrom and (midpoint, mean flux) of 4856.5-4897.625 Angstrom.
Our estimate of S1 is -0.09 mag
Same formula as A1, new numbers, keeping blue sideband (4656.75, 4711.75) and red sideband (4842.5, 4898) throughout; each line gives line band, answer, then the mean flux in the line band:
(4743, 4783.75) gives -1.6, 7.03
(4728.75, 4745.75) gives 0.3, 6.75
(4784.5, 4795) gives -0.6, 7.02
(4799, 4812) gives 0.2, 6.5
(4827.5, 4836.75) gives -0.9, 7.09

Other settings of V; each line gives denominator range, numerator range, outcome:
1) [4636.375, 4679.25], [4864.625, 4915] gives 1.04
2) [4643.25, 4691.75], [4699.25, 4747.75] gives 1.03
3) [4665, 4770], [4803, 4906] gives 1.00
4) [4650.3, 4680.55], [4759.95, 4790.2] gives 1.05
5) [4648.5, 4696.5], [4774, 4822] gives 1.05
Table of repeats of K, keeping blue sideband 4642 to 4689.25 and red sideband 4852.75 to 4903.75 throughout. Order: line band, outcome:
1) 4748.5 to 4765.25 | -1.05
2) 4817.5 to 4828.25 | -1.34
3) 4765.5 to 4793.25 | -1.26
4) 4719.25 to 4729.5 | -0.66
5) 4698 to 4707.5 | -0.26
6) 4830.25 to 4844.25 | -0.94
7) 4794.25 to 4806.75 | -0.69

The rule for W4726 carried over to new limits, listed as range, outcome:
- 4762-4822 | 6.94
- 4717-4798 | 7.03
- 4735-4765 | 7.01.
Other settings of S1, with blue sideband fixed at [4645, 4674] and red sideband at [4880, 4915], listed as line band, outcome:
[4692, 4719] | -0.02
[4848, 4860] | 0.13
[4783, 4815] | 0.00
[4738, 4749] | -0.02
